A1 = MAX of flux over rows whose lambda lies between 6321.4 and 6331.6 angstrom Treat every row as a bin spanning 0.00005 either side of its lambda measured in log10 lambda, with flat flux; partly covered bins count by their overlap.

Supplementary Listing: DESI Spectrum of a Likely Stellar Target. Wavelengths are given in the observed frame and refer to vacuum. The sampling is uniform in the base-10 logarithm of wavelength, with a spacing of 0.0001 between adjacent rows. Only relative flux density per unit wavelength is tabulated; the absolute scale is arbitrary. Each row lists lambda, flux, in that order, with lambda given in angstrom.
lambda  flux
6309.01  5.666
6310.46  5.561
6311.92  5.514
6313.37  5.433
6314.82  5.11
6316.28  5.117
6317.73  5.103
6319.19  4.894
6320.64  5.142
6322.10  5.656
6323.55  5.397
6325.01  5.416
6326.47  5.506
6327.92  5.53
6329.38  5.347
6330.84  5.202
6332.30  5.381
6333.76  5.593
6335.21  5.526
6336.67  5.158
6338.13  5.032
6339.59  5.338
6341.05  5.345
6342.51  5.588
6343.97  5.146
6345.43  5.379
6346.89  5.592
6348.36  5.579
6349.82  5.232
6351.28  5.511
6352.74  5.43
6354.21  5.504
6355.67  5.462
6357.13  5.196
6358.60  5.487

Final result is 5.656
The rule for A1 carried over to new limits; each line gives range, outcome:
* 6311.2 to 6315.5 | 5.514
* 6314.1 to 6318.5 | 5.117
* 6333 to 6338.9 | 5.593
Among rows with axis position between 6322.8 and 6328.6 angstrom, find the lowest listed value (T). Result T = 5.397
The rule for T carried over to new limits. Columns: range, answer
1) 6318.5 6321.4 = 4.894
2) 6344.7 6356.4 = 5.232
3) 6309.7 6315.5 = 5.11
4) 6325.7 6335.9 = 5.202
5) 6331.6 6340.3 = 5.032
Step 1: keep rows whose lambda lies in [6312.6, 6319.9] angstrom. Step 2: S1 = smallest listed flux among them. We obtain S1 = 4.894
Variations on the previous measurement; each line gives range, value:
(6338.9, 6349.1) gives 5.146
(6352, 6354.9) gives 5.43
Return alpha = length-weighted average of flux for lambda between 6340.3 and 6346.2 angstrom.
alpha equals 5.37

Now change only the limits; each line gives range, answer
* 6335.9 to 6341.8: 5.22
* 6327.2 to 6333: 5.36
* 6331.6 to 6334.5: 5.5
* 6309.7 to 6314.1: 5.51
